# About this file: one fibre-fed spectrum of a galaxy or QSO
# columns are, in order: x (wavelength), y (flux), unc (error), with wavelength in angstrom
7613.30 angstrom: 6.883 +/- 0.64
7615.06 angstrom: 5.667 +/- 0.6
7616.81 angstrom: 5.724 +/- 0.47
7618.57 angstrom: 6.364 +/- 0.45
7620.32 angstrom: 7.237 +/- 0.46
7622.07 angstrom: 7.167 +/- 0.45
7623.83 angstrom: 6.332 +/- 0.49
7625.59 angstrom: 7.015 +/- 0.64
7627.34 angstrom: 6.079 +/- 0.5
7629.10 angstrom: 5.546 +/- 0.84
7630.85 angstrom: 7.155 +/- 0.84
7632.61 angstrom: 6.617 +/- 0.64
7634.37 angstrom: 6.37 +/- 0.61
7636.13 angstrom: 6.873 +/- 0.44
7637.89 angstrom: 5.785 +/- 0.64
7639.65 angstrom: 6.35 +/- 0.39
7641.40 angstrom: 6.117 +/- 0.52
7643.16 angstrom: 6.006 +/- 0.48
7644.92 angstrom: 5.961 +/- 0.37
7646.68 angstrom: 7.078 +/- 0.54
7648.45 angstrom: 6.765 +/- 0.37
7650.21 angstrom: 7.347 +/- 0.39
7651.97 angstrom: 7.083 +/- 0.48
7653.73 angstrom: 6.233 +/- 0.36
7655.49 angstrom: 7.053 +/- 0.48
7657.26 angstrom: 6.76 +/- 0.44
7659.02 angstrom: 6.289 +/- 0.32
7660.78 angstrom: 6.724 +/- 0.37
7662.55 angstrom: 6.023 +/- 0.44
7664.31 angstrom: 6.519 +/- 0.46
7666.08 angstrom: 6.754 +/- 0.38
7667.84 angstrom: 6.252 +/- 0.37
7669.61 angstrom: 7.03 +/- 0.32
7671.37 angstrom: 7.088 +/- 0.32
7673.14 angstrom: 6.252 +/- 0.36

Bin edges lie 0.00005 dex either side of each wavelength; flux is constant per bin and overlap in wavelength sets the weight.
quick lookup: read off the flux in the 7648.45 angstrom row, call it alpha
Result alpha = 6.765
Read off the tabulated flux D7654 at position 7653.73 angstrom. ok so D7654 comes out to 6.233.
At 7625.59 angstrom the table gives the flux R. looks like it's 7.015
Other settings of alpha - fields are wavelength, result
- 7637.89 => 5.785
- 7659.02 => 6.289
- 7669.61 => 7.03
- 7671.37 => 7.088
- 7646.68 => 7.078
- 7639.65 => 6.35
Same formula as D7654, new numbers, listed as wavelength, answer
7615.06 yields 5.667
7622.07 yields 7.167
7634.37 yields 6.37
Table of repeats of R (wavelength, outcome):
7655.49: 7.053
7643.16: 6.006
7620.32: 7.237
